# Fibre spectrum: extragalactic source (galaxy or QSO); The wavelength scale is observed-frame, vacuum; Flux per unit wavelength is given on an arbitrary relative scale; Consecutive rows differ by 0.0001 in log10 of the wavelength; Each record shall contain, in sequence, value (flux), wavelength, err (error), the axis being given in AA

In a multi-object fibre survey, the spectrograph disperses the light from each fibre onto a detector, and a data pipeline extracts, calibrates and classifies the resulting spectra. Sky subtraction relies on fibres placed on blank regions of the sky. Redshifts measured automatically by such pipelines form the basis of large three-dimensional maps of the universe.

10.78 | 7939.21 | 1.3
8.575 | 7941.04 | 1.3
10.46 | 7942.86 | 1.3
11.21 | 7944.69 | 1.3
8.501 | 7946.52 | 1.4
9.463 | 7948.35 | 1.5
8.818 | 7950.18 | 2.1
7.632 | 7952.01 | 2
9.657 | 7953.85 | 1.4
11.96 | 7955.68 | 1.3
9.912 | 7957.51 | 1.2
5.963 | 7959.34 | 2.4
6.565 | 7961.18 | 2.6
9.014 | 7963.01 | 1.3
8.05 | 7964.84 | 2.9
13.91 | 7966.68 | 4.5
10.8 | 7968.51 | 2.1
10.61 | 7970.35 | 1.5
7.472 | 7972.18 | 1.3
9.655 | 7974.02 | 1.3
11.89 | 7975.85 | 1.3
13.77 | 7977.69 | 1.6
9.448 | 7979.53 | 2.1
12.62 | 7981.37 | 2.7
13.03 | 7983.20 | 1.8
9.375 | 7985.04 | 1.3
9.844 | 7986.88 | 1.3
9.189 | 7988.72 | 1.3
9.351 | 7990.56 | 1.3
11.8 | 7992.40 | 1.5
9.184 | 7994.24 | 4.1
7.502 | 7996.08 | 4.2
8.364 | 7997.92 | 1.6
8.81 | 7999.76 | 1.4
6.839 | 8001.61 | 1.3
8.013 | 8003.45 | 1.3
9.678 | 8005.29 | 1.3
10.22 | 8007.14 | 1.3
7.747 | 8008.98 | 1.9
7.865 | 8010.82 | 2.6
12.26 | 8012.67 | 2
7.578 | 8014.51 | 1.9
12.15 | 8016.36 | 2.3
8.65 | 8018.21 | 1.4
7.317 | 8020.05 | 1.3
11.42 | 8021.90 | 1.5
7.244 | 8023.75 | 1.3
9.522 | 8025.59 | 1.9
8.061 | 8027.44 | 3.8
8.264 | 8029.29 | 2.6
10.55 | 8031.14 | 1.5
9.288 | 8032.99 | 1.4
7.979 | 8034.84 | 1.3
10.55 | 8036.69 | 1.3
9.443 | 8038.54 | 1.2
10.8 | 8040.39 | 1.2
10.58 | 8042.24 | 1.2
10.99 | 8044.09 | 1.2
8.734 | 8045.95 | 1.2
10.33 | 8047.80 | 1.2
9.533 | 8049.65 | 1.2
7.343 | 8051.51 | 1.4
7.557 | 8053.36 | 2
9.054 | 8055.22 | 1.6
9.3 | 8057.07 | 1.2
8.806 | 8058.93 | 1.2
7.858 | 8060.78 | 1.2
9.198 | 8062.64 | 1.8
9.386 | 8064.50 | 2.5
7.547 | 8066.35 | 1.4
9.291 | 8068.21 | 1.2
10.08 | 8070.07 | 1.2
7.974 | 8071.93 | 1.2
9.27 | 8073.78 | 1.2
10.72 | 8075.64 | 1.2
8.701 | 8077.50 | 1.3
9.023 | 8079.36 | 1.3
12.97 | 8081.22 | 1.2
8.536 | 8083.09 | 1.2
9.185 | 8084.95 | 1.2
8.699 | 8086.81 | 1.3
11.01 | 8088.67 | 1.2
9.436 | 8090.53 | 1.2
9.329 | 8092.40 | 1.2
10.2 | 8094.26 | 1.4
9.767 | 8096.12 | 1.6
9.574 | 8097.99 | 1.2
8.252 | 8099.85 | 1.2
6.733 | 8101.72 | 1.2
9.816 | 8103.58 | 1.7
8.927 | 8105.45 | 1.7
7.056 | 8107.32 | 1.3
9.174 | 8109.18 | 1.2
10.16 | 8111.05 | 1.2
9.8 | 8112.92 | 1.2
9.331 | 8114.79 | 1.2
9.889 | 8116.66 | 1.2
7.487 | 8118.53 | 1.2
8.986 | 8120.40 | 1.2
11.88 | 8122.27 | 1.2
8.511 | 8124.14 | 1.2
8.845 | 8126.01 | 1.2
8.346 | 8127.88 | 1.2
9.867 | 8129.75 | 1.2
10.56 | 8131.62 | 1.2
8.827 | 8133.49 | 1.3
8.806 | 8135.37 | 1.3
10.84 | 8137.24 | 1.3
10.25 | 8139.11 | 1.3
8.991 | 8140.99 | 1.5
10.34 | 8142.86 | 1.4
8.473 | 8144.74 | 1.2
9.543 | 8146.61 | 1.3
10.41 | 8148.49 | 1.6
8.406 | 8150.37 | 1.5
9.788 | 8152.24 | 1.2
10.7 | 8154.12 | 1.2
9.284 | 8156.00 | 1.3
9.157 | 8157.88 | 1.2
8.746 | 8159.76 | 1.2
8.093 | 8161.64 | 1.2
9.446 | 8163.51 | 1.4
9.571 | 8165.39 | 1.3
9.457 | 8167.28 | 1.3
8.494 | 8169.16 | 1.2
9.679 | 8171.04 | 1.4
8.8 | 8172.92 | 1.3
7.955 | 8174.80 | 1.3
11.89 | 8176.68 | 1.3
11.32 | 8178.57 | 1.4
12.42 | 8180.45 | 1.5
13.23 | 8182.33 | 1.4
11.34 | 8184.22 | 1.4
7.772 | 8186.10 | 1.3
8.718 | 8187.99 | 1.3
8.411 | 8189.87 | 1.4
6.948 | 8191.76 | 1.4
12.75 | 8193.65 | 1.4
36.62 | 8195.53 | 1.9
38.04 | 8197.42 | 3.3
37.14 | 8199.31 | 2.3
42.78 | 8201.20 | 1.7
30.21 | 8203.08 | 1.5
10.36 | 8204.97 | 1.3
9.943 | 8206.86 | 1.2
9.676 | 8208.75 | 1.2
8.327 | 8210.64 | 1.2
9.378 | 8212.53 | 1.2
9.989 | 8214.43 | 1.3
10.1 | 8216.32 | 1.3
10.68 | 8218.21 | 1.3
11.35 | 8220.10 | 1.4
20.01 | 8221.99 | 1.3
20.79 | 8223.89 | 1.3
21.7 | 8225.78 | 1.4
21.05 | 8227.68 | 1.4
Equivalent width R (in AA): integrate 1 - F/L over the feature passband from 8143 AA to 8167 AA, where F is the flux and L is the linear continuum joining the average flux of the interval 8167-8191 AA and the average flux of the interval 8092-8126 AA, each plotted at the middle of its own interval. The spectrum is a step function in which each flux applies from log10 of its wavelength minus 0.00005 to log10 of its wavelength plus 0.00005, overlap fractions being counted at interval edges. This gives 0.8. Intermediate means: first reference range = 9.15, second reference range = 9.95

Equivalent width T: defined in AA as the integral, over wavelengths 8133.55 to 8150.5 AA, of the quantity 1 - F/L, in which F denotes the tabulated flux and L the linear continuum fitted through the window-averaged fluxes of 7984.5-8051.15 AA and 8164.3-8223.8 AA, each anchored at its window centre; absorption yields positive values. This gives 4.6 AA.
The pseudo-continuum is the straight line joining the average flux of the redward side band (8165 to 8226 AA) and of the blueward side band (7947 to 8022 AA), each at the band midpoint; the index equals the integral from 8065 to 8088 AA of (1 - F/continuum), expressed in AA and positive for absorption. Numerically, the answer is 5.0 AA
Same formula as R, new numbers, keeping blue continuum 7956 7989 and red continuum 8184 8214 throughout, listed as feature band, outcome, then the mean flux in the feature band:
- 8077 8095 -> 5.6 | 9.73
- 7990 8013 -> 4.5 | 8.96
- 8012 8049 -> 7.8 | 9.57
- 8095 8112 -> 6.8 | 8.84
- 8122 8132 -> 3.9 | 9.48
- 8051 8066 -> 5.2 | 8.56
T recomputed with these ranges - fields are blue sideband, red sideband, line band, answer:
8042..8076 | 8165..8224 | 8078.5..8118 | 4.95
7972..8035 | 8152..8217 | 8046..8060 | 2.40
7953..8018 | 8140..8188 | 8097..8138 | 2.32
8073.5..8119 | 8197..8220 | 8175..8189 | 4.59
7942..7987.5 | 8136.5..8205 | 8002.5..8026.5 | 3.61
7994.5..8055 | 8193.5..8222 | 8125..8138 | 4.89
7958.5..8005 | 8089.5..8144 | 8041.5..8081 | 1.16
